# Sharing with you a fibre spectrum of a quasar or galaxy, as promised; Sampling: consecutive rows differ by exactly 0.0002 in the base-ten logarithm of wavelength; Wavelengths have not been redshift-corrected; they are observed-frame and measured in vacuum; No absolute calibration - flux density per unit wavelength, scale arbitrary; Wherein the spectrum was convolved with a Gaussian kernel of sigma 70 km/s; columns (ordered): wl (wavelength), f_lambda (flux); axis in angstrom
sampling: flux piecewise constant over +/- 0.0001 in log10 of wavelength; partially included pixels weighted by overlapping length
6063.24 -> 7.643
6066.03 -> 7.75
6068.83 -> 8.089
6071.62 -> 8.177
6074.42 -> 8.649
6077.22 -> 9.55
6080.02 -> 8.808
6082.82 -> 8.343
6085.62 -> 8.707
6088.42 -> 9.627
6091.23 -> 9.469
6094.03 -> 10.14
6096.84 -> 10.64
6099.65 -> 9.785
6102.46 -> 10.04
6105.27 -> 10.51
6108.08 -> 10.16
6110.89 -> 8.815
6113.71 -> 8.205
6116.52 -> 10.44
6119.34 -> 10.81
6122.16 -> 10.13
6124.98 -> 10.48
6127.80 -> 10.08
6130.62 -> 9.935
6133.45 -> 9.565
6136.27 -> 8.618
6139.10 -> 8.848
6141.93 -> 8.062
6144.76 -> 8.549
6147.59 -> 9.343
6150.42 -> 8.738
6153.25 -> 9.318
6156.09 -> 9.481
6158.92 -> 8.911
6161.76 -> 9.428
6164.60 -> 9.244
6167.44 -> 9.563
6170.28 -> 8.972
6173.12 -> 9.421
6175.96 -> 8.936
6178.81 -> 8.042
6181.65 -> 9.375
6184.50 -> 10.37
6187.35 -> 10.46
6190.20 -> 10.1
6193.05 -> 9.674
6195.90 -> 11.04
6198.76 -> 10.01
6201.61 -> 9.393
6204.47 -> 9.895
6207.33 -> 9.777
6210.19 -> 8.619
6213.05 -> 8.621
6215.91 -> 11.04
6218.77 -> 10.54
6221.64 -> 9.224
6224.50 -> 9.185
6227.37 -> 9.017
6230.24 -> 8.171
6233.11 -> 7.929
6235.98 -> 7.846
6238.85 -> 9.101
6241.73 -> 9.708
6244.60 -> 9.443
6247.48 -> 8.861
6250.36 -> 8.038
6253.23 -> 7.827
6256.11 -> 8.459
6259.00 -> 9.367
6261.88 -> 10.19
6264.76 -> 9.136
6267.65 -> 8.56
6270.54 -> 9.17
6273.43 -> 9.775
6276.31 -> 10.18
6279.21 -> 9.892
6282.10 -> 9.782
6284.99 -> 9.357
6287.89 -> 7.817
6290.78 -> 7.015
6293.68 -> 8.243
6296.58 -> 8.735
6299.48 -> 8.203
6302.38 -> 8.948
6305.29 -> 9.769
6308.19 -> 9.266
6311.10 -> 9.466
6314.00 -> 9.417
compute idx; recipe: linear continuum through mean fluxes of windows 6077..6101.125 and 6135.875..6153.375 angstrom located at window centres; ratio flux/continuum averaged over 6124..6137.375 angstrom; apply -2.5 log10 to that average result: -0.094 mag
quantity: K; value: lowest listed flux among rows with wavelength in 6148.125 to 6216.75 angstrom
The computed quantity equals 8.042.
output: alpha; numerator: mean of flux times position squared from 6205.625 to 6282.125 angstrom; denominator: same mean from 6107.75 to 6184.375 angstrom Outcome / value 1.01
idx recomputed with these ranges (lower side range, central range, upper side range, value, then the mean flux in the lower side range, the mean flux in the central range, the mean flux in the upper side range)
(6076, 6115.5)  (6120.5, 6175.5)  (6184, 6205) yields 0.06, 9.5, 9.3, 10.1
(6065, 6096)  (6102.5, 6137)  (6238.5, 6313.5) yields -0.11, 8.89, 9.85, 9.02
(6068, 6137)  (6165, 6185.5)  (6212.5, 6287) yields 0.02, 9.53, 9.22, 9.17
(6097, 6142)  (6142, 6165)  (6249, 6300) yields 0.06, 9.73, 9.06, 8.89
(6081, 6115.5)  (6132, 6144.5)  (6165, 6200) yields 0.10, 9.54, 8.75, 9.65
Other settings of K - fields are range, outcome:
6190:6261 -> 7.827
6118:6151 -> 8.062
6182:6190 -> 10.37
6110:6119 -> 8.205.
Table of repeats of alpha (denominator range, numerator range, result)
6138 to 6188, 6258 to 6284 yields 1.08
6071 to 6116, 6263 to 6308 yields 1.02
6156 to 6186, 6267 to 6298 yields 1.01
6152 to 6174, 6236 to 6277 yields 1.01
